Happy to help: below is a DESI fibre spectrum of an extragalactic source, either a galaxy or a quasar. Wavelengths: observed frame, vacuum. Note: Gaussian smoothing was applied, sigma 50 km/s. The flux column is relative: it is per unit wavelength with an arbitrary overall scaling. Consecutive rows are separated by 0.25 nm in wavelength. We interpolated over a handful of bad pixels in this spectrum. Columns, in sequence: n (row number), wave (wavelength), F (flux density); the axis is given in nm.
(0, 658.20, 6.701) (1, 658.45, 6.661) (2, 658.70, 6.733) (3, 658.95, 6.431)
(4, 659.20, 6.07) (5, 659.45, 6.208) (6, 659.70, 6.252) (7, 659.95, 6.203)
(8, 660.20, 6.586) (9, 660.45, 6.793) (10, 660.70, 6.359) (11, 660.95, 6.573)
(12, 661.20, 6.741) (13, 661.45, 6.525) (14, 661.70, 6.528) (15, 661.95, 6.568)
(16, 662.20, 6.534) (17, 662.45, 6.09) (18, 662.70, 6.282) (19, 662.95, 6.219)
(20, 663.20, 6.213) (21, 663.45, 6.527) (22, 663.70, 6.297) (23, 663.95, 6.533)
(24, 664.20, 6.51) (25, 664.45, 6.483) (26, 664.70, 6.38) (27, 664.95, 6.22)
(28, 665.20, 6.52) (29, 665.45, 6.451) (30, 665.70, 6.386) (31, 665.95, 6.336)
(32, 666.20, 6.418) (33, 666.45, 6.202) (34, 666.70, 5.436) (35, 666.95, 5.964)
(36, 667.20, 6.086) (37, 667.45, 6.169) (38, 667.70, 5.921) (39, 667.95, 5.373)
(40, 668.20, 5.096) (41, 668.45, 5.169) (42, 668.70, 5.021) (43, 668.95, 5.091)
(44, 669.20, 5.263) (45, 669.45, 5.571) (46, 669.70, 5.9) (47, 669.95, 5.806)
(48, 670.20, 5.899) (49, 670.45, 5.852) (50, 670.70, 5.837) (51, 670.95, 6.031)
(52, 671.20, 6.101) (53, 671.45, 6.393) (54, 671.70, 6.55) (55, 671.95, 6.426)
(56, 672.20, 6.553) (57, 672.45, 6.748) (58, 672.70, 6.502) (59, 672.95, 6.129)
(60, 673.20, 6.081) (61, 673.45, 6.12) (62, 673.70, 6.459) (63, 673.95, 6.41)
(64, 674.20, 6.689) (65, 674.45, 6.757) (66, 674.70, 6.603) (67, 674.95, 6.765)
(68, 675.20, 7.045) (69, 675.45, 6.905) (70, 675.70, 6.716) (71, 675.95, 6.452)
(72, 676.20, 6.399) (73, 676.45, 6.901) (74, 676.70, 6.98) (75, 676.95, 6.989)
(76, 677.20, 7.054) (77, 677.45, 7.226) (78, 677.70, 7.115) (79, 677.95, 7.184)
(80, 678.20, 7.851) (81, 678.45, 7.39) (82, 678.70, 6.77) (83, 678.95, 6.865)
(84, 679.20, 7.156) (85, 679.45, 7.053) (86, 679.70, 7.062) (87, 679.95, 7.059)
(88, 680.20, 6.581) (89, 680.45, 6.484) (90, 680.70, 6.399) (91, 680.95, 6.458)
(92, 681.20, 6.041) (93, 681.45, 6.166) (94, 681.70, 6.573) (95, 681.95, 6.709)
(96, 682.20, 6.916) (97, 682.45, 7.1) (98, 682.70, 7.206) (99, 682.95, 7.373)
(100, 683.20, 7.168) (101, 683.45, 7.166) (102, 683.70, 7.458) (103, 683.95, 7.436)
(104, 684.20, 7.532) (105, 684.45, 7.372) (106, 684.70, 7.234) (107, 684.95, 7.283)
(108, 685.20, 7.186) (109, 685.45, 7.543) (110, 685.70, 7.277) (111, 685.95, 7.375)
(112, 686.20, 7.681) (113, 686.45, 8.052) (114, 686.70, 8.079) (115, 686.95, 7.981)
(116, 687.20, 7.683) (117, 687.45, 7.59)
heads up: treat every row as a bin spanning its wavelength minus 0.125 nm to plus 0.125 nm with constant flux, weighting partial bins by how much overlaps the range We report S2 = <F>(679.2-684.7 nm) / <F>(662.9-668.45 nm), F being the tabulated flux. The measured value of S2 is 1.13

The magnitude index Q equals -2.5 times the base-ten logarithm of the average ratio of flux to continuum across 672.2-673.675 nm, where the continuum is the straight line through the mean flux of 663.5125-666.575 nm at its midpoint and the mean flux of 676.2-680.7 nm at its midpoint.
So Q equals 0.07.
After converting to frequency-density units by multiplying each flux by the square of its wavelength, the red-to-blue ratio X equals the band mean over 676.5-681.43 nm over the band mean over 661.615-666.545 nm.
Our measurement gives 1.13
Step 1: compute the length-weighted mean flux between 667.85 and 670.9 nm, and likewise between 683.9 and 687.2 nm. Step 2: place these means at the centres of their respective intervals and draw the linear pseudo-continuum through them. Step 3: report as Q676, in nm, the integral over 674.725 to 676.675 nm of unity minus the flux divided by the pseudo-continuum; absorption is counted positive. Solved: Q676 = -0.137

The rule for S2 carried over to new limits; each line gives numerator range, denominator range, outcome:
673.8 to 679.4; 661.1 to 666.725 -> 1.08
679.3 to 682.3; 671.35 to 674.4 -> 1.03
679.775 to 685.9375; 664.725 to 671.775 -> 1.19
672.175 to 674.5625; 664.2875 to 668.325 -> 1.06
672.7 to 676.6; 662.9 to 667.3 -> 1.04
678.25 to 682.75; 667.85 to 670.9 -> 1.23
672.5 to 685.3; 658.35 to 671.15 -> 1.12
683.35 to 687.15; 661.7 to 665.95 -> 1.18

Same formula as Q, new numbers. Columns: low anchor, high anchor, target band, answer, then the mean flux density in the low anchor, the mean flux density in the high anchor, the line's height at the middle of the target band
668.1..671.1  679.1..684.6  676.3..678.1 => -0.106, 5.55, 6.93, 6.41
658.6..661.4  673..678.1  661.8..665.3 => 0.022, 6.45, 6.74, 6.52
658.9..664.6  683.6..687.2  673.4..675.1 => 0.070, 6.41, 7.54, 7.01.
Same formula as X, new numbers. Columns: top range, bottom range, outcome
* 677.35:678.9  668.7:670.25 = 1.34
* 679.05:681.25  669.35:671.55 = 1.17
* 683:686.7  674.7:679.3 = 1.09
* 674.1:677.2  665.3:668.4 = 1.17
